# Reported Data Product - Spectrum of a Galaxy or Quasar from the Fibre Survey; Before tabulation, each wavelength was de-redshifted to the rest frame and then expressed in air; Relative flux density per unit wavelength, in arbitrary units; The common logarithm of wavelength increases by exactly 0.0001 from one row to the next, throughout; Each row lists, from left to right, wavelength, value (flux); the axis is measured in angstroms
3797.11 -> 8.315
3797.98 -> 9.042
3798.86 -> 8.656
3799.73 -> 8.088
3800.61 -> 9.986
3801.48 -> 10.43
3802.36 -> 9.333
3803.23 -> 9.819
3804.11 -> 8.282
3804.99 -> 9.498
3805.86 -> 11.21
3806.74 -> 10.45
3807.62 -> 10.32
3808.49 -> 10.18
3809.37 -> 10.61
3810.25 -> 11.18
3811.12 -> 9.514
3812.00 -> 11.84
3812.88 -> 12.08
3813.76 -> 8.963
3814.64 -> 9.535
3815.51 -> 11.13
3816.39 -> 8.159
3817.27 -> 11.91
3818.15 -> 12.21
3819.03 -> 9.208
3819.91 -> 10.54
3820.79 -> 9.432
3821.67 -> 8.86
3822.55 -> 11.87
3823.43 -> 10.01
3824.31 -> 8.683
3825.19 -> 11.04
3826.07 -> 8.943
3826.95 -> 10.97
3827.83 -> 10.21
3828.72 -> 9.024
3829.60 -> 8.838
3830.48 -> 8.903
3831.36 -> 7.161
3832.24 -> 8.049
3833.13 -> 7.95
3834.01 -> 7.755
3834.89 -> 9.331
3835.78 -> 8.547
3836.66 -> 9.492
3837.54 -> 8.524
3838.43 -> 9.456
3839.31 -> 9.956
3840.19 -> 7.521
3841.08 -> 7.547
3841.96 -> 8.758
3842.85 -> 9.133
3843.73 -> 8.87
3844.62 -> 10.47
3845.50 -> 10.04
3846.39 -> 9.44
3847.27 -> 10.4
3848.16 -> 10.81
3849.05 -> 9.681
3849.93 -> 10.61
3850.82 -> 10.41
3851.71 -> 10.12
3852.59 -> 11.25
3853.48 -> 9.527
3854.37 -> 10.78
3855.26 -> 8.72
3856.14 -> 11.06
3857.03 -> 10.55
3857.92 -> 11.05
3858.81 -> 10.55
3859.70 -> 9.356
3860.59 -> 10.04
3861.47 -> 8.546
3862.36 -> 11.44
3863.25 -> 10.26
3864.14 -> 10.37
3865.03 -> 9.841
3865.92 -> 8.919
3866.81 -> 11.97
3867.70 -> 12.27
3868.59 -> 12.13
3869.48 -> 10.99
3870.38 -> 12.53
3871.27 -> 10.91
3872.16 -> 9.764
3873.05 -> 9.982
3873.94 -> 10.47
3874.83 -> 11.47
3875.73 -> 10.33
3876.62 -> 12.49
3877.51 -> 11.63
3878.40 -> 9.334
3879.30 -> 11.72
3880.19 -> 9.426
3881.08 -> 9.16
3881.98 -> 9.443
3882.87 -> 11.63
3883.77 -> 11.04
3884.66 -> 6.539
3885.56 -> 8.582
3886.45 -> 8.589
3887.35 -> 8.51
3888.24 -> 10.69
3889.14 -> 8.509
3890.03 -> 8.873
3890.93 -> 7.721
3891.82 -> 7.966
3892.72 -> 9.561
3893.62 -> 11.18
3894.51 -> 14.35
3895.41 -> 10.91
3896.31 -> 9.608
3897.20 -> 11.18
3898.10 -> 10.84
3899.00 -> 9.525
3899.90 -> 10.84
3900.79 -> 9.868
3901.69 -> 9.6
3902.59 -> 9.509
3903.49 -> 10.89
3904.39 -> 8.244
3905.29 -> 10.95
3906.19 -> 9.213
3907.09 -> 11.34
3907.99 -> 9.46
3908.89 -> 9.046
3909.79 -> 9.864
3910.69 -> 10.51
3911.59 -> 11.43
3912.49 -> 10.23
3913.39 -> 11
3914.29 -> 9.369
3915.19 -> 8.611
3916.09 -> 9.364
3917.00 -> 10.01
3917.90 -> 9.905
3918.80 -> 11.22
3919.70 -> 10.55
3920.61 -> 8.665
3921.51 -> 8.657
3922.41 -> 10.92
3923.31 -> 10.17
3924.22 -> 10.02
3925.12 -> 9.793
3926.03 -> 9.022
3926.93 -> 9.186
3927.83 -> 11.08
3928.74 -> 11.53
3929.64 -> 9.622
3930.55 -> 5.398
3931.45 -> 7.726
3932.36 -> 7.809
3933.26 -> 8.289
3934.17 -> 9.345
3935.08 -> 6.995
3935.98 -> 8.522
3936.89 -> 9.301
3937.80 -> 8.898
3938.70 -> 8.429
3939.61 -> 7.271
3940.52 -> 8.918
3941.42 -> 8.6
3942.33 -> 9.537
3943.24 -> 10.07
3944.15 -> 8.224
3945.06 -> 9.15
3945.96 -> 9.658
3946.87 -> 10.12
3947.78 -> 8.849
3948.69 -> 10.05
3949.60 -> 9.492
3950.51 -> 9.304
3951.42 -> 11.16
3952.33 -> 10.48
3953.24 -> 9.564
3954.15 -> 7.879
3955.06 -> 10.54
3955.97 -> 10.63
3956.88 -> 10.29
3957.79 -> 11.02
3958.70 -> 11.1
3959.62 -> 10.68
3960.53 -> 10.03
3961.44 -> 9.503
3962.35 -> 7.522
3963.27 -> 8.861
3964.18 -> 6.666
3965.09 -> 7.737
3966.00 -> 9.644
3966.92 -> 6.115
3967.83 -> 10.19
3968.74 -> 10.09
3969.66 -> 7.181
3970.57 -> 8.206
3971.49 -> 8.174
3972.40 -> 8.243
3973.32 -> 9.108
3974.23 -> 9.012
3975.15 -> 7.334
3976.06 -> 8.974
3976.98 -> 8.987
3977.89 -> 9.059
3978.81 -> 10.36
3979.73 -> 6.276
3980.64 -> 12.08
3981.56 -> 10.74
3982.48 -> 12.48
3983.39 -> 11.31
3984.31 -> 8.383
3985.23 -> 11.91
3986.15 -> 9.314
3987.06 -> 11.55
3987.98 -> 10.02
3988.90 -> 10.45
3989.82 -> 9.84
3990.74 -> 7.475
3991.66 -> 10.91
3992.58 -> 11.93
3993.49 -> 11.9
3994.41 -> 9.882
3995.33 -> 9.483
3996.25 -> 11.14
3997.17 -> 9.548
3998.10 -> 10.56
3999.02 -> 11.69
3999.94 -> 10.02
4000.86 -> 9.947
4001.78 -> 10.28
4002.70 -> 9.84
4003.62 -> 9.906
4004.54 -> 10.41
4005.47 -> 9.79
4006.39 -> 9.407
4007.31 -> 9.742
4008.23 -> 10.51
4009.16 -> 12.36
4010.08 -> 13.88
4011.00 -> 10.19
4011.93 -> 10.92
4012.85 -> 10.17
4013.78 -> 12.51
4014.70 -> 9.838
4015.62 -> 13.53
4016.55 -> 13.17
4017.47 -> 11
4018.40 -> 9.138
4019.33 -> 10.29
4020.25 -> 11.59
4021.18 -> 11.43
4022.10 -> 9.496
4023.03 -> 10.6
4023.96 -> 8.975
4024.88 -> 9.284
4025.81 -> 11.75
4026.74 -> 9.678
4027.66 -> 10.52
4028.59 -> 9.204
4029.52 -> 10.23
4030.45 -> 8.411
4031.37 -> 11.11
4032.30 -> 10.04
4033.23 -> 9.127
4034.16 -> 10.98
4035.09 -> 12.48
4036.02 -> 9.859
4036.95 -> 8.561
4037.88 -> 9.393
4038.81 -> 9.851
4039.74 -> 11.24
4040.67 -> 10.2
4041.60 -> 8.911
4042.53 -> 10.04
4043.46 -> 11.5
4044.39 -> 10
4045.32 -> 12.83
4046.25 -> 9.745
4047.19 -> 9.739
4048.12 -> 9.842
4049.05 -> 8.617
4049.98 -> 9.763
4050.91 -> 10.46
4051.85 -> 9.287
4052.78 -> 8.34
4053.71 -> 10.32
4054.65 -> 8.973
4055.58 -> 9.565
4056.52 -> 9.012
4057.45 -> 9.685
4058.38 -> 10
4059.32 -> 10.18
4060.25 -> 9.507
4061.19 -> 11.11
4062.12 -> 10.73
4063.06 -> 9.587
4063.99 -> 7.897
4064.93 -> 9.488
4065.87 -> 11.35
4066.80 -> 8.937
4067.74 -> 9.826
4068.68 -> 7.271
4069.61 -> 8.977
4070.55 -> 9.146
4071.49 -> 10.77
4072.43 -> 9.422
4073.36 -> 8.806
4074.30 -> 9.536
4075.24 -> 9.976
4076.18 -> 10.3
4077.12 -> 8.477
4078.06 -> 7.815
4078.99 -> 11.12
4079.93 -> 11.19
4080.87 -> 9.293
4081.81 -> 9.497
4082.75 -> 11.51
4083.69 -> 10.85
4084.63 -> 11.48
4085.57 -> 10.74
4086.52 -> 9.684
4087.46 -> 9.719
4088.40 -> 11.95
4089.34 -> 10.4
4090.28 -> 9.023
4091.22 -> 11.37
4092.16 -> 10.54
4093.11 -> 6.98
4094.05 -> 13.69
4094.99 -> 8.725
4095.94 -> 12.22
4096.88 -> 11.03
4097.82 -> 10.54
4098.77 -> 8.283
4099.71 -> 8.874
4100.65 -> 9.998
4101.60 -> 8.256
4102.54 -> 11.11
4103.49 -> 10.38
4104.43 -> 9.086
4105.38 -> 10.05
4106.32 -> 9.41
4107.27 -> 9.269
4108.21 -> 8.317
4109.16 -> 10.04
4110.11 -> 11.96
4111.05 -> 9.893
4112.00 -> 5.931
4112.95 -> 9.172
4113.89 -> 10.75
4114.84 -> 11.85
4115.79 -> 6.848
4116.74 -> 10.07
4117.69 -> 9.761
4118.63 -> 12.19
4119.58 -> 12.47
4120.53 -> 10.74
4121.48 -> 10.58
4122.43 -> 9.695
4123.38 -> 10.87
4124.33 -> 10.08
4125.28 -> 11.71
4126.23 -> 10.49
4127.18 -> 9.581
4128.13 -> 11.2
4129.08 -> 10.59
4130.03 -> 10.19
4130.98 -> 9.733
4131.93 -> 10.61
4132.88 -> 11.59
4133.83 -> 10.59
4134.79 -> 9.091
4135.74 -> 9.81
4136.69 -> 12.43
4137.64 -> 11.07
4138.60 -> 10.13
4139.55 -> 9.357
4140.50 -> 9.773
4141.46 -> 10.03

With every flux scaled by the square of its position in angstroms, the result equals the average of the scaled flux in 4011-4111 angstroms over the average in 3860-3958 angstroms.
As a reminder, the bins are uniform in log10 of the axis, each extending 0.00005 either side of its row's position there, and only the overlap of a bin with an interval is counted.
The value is 1.10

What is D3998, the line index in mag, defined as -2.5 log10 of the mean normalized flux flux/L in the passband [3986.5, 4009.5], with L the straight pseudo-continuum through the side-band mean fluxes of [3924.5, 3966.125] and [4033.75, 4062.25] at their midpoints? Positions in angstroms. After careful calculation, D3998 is -0.08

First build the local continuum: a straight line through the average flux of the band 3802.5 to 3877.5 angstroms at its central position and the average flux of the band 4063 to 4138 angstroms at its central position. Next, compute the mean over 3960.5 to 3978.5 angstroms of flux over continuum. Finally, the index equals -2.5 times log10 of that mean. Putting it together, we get 0.18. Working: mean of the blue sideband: 10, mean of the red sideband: 10.1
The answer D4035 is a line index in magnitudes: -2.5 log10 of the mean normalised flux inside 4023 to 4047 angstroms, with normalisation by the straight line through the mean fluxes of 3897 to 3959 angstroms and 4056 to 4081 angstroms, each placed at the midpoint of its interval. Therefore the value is -0.060 mag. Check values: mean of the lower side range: 9.61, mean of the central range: 10.2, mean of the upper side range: 9.61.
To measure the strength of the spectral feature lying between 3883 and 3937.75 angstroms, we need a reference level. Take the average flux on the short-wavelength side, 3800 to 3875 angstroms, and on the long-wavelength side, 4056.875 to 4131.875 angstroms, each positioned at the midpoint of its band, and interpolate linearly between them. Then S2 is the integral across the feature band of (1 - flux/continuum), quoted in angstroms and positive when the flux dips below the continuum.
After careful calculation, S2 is 1.9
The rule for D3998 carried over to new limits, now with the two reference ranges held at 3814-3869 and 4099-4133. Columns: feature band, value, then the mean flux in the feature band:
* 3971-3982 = 0.10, 9.02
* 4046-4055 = 0.06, 9.5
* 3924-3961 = 0.06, 9.35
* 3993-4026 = -0.07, 10.7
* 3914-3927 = 0.02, 9.72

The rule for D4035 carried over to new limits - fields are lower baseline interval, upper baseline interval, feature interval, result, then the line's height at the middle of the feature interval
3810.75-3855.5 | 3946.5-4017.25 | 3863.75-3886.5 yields -0.08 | 9.74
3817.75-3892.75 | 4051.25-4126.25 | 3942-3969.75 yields 0.05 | 9.87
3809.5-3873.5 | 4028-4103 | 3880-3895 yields 0.05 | 9.94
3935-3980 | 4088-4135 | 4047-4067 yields 0.01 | 9.77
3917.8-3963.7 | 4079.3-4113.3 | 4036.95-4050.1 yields -0.03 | 9.81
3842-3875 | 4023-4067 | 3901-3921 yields 0.03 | 10.2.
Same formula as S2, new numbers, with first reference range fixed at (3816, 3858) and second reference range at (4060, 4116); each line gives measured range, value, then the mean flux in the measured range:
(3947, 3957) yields -0.12 angstroms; 9.83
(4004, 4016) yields -1.50 angstroms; 11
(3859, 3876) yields -1.72 angstroms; 10.6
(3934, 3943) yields 1.03 angstroms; 8.59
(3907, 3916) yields -0.30 angstroms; 10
